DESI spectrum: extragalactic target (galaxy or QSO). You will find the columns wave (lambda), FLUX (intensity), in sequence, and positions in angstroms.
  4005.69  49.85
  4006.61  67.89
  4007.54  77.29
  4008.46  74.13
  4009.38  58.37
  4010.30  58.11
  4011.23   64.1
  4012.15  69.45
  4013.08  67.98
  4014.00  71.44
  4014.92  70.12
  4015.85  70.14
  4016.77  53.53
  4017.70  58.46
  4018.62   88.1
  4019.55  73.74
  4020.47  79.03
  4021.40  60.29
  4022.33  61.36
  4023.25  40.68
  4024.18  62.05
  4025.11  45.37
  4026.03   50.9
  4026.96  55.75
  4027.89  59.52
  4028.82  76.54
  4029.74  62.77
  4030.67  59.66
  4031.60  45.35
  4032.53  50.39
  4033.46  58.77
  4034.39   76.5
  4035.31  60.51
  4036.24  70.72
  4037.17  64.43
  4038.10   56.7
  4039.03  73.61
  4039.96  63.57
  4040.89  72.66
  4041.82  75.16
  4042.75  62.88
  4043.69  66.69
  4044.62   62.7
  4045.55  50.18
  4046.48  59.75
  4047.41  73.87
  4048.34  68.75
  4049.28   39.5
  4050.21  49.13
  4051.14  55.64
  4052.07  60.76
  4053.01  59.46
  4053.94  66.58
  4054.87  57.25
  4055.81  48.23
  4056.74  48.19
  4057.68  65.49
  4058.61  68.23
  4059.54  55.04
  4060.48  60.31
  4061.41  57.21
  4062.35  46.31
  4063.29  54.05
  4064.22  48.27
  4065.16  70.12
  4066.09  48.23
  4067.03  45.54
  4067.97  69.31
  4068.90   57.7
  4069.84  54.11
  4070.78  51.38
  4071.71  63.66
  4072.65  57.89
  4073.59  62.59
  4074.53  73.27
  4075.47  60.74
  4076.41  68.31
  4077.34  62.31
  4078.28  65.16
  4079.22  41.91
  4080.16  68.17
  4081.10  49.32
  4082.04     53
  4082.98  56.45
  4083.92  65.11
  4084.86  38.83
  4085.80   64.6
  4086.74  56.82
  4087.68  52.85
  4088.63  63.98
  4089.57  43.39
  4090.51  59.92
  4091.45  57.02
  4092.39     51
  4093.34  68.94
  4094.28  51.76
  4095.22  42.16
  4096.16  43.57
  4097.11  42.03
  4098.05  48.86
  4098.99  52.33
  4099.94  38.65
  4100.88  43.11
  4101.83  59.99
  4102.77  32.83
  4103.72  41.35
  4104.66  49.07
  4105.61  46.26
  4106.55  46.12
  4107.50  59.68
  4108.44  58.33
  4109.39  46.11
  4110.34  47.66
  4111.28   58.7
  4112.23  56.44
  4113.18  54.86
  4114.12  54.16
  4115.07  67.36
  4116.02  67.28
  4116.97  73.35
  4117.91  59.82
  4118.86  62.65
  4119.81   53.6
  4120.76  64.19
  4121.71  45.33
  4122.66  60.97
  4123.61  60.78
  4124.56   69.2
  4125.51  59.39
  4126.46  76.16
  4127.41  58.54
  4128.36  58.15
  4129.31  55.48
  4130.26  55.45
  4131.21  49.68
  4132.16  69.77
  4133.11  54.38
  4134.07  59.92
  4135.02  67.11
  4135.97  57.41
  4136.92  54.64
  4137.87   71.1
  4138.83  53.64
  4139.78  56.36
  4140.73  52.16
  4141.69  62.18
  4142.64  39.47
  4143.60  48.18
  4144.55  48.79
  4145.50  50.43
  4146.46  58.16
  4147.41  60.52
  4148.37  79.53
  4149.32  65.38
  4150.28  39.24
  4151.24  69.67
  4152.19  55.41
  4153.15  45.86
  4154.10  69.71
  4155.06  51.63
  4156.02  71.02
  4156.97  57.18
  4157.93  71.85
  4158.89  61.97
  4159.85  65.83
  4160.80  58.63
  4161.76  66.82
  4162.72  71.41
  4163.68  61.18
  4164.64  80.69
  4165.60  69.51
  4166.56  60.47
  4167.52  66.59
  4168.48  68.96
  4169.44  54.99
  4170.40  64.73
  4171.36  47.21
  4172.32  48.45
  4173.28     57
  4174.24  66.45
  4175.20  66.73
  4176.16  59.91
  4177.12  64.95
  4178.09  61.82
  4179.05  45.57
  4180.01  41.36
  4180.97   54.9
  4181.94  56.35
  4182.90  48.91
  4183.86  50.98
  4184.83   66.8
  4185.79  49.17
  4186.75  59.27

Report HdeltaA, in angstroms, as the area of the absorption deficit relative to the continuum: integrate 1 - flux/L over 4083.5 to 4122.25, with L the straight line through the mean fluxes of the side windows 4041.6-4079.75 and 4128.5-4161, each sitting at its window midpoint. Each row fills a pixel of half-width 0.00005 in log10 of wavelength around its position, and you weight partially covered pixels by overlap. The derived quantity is 3.4 angstroms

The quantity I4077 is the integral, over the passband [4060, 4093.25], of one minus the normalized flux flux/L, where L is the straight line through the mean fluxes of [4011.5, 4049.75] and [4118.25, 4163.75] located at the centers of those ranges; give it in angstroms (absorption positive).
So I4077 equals 2.4 angstroms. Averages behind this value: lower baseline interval 63.2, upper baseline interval 59.5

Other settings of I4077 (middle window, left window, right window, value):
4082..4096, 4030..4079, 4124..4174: 1.2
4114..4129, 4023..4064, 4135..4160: -0.9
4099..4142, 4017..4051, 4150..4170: 4.2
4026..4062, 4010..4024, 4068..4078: 1.7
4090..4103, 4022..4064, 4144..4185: 2.2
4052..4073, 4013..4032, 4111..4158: 1.5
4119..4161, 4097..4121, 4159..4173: -0.3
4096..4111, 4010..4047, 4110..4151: 3.1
